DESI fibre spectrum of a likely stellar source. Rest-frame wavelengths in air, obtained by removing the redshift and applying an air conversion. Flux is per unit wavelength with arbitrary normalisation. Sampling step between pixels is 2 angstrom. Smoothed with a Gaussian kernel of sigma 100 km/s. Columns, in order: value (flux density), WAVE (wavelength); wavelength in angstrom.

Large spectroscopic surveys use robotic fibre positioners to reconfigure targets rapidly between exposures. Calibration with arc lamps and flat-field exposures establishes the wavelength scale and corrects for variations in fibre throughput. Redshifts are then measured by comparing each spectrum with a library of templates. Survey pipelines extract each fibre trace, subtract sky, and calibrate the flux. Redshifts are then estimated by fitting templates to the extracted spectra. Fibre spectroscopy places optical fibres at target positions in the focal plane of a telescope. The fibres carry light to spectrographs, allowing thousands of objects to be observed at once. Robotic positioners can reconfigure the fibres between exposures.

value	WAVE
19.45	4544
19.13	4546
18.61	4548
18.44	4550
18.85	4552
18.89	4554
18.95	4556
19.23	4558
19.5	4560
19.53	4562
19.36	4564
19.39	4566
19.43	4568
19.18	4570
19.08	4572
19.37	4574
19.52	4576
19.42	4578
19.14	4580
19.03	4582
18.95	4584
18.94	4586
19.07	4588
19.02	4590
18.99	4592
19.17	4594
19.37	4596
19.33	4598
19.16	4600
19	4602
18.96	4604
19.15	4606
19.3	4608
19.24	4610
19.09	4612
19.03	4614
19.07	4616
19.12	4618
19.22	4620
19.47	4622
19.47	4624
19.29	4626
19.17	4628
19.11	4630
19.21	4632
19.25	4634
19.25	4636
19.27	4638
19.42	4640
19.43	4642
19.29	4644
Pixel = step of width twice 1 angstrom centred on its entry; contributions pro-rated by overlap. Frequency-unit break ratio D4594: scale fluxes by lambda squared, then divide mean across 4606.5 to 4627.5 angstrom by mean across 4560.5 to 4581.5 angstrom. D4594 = 1.0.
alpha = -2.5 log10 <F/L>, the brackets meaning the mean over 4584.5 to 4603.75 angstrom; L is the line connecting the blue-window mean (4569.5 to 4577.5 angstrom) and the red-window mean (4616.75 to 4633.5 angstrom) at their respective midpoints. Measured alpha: 0.01 mag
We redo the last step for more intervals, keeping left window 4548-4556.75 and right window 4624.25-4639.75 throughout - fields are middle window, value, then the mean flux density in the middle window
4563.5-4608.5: -0.01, 19.2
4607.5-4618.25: 0.00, 19.1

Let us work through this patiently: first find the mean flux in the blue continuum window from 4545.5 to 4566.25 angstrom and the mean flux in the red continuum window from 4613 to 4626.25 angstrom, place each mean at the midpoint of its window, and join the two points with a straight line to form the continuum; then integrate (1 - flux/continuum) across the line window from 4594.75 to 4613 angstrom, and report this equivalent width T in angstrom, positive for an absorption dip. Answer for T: 0.0 angstrom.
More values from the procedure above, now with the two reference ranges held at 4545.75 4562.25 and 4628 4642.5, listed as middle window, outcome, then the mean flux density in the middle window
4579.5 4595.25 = 0.0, 19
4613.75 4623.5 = 0.0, 19.2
